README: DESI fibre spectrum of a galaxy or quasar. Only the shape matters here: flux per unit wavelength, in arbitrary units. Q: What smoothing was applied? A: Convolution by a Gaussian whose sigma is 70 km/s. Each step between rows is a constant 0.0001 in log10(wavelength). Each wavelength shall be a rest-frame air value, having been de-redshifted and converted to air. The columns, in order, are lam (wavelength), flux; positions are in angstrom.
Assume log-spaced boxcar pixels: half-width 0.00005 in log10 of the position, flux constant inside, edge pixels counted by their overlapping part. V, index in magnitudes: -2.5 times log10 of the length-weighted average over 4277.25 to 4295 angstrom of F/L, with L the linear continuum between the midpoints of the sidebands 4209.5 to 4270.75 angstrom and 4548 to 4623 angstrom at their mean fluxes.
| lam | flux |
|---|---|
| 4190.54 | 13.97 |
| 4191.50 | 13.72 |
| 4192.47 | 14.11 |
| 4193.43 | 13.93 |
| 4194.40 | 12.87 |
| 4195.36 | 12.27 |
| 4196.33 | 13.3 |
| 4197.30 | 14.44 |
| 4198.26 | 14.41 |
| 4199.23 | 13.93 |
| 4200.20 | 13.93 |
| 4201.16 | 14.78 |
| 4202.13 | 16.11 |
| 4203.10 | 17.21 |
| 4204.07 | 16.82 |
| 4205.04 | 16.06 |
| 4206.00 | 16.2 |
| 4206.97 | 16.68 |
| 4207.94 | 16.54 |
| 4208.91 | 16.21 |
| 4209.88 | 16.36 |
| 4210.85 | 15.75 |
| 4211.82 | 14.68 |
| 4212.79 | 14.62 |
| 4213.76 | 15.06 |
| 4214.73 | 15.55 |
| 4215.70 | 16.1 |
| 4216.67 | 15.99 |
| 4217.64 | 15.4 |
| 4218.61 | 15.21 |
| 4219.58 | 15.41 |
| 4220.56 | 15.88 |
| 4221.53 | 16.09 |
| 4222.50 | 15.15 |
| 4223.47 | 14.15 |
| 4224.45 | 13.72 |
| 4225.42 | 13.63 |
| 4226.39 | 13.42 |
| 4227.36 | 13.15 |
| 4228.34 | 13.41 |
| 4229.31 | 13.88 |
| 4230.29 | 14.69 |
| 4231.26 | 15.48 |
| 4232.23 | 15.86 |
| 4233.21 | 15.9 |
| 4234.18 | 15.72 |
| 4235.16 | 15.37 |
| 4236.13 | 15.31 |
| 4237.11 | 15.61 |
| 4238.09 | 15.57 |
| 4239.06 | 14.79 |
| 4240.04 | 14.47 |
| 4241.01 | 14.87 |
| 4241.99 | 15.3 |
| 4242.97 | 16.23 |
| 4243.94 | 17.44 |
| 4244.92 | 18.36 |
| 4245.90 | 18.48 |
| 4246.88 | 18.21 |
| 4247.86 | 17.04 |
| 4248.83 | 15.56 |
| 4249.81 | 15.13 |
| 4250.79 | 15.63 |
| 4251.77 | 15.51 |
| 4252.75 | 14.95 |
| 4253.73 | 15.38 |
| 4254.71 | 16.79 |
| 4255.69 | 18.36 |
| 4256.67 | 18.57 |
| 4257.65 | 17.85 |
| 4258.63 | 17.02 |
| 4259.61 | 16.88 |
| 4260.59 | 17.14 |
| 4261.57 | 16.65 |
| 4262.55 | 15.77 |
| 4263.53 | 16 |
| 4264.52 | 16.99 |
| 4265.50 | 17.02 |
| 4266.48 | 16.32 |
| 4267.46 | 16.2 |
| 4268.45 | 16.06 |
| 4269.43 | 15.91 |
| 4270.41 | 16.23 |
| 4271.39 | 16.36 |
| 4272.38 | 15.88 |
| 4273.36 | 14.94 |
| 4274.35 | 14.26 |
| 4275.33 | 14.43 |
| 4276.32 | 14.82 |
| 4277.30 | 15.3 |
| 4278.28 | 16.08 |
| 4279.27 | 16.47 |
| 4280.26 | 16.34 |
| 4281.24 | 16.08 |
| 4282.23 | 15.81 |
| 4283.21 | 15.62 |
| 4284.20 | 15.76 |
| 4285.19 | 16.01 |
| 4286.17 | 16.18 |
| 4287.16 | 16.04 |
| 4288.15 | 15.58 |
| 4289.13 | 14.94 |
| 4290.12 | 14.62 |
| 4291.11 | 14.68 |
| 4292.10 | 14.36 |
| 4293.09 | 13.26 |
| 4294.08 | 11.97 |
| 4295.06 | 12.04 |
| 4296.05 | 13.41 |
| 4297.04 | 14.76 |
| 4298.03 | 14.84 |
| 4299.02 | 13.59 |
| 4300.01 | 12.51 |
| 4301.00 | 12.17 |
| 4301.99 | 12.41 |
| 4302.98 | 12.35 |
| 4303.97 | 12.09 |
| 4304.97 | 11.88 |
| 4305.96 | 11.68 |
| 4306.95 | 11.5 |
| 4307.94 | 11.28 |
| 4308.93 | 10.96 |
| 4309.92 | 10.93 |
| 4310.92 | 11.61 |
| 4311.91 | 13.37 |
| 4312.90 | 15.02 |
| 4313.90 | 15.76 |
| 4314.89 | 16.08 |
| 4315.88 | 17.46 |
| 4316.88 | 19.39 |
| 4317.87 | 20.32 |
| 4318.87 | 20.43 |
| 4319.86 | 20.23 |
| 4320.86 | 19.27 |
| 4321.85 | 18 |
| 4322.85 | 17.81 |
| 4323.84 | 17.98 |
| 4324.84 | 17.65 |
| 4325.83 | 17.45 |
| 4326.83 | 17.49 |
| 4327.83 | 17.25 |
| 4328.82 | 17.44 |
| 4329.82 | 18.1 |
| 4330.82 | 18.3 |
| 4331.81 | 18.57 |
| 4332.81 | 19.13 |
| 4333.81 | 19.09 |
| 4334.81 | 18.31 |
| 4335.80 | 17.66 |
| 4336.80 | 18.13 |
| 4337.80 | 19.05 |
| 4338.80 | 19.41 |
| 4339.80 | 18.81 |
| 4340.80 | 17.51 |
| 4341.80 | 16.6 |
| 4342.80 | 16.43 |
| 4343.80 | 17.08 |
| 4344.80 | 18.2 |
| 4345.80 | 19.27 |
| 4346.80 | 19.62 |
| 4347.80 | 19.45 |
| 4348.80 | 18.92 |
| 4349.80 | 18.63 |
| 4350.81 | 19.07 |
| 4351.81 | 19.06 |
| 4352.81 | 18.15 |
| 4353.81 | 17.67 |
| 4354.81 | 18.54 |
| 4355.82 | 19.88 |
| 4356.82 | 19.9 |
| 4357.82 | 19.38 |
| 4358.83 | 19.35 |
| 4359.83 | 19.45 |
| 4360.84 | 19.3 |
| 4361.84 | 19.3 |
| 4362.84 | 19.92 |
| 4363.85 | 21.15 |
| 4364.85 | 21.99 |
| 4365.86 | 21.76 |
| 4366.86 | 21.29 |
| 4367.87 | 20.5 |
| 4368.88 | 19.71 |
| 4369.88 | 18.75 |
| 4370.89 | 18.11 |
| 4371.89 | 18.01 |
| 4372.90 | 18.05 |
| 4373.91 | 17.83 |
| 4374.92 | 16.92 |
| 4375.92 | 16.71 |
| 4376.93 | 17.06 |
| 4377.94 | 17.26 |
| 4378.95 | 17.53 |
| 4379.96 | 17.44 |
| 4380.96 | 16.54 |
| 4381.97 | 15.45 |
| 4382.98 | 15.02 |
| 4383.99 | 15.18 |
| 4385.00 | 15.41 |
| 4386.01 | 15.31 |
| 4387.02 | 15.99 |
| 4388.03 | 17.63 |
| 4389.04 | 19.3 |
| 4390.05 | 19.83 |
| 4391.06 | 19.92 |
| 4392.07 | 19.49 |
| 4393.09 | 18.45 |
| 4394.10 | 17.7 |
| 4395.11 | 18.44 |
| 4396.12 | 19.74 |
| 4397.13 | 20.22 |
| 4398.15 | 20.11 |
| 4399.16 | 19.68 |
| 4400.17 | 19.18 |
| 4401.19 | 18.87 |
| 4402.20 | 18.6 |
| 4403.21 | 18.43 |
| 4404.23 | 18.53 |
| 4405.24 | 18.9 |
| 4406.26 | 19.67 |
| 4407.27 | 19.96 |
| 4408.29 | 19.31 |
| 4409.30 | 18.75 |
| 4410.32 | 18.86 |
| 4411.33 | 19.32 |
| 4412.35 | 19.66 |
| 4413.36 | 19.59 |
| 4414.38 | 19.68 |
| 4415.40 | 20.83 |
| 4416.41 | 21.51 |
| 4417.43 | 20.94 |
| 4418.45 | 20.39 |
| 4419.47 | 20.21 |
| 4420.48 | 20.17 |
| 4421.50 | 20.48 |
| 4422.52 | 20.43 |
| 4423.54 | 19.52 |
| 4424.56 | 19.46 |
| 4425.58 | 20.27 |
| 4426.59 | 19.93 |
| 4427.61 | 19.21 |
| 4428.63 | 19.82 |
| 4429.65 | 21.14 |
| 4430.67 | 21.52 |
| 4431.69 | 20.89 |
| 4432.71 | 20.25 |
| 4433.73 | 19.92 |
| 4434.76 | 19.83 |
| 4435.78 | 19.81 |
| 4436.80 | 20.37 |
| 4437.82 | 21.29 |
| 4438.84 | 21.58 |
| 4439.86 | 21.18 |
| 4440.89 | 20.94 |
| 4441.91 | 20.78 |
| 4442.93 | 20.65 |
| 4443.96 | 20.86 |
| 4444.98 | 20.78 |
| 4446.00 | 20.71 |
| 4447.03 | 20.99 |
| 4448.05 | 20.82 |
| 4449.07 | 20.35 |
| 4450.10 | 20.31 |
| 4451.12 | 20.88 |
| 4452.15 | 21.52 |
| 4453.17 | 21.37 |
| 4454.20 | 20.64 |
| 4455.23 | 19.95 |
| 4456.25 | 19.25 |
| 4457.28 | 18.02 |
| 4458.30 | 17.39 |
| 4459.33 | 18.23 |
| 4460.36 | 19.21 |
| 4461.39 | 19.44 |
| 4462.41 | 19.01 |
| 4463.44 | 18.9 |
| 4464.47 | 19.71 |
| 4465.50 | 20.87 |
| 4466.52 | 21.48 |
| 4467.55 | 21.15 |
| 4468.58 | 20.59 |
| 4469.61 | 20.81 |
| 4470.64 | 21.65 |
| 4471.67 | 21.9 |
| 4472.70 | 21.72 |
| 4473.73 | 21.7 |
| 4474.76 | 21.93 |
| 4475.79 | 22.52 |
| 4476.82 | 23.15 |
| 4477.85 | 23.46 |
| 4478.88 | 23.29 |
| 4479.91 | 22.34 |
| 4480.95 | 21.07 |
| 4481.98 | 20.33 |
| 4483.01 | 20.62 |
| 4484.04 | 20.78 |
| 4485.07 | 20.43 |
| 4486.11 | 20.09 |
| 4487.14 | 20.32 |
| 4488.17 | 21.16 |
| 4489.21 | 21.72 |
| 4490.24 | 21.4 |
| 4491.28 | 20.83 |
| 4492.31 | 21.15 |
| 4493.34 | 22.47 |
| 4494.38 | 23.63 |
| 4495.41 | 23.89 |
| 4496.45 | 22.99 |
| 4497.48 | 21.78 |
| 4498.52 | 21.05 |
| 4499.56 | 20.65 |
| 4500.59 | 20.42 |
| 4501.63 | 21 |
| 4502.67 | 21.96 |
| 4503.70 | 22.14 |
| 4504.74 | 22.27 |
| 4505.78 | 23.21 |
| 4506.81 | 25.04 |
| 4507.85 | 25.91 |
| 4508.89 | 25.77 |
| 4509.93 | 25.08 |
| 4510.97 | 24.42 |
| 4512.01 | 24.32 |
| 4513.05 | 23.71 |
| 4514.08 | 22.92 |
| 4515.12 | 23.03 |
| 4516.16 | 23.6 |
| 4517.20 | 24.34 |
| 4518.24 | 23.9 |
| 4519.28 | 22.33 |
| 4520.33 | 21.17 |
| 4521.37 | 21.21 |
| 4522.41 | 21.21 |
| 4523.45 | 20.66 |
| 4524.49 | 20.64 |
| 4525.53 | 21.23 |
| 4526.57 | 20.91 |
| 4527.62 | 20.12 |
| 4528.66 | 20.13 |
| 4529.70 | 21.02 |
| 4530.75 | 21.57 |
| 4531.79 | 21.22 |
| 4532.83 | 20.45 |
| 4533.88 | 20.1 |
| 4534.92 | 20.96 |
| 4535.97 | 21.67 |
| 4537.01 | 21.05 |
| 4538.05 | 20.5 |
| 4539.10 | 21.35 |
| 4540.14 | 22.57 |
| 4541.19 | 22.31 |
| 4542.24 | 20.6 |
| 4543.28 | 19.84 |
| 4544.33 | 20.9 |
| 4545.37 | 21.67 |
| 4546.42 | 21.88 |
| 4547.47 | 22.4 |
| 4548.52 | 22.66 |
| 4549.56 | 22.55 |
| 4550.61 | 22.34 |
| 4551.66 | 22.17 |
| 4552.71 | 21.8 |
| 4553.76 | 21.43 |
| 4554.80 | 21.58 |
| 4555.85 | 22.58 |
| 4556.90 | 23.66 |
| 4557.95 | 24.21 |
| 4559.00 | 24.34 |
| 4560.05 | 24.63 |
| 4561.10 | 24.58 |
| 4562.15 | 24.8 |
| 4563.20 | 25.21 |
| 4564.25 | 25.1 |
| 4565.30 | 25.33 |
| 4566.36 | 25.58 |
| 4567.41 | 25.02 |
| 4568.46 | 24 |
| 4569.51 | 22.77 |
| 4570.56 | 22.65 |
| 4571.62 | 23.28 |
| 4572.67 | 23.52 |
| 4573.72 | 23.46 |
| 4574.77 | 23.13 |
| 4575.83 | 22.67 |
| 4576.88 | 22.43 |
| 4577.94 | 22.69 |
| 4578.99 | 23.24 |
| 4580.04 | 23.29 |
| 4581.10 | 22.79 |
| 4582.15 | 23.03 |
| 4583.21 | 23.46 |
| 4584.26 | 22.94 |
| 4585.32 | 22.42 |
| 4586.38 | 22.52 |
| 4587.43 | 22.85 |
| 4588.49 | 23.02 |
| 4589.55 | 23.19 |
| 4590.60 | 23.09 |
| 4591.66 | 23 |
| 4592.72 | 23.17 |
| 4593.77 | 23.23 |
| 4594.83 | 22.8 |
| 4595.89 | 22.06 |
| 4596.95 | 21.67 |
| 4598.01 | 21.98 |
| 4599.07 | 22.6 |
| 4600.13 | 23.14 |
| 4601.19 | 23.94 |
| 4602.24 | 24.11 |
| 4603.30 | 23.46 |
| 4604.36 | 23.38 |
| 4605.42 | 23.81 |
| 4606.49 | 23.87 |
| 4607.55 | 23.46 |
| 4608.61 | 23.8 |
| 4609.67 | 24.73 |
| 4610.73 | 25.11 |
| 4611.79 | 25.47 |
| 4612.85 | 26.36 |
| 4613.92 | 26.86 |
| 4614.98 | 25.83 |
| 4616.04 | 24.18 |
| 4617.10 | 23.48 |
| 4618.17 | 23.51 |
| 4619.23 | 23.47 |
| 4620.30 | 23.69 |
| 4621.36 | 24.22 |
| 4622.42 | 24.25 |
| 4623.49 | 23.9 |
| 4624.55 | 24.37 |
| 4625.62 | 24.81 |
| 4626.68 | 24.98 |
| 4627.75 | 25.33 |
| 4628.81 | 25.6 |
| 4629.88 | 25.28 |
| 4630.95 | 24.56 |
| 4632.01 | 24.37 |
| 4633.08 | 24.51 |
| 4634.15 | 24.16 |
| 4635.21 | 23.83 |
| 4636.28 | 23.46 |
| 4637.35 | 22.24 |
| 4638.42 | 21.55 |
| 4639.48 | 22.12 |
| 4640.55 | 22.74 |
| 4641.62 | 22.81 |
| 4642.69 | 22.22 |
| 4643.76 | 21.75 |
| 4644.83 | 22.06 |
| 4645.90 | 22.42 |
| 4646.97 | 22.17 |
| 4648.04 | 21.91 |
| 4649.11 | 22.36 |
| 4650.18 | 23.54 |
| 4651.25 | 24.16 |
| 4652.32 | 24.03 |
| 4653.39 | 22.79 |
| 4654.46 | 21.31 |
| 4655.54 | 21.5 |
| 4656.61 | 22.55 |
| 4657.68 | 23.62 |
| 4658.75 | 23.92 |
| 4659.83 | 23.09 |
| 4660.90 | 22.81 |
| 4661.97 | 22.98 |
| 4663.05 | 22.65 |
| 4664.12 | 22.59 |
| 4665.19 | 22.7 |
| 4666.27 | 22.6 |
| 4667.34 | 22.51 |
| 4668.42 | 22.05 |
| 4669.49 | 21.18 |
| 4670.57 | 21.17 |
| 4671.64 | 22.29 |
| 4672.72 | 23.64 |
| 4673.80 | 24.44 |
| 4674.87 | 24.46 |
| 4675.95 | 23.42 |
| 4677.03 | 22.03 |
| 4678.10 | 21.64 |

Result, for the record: 0.11 mag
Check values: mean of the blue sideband 15.8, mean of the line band 15.2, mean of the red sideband 23.5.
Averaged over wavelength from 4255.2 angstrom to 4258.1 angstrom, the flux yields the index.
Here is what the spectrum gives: 18.3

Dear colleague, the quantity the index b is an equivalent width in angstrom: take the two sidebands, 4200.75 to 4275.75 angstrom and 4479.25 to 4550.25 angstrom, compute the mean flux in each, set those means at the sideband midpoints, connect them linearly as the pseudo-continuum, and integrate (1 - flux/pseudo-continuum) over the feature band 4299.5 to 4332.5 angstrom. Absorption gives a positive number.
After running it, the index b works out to 3.6 angstrom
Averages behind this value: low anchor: 15.8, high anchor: 21.9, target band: 15.6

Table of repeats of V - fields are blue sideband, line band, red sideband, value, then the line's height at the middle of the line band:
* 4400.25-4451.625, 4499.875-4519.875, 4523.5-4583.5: -0.08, 21.7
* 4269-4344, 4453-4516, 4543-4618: -0.05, 20.7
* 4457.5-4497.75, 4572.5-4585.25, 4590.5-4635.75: 0.01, 23.3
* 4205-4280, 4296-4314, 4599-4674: 0.32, 17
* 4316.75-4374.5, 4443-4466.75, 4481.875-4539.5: 0.05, 20.9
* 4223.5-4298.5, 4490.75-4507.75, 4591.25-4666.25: -0.08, 20.7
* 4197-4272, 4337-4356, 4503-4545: -0.01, 18.2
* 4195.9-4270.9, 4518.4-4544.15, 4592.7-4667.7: 0.02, 21.5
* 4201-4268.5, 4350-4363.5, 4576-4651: -0.05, 18.3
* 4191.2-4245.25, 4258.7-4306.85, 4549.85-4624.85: 0.11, 16.6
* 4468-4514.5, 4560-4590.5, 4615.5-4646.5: -0.02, 23.1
